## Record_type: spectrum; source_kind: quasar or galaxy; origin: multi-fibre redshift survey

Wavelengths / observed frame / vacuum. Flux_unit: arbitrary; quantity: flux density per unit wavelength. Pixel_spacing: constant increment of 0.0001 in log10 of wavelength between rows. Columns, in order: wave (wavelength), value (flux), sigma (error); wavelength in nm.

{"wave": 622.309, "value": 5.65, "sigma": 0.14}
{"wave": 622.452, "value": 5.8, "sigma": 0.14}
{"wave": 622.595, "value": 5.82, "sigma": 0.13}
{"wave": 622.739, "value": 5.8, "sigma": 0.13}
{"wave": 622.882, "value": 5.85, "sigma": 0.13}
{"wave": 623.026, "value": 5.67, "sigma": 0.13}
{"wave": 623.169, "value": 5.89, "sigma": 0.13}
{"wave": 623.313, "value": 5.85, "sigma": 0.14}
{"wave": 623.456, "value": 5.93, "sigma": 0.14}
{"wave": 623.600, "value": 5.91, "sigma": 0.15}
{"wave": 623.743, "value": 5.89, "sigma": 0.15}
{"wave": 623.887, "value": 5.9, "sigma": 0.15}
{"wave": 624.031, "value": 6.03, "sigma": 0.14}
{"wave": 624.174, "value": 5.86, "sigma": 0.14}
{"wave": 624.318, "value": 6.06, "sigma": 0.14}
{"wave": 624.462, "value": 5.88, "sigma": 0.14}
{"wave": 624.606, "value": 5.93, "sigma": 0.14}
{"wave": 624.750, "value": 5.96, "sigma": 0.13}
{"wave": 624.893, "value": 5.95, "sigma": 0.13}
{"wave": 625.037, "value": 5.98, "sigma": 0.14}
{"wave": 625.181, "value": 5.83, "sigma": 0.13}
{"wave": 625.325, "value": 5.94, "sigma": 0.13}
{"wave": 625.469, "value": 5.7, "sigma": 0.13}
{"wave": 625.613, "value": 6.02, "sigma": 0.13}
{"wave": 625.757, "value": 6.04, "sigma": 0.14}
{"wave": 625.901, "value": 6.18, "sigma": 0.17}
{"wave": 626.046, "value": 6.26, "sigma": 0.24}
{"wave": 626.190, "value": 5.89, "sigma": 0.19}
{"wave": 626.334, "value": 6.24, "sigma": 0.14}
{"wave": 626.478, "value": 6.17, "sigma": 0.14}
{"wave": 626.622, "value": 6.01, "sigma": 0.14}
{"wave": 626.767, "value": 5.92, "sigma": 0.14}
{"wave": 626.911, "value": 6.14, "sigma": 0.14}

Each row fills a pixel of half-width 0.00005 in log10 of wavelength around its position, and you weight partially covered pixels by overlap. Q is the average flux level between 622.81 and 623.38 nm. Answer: 5.81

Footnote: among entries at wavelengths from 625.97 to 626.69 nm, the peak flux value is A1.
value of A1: 6.26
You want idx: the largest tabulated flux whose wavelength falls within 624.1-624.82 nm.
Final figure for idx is 6.06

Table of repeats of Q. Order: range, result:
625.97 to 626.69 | 6.11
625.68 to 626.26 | 6.09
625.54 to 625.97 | 6.08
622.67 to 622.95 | 5.83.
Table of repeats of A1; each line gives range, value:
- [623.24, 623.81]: 5.93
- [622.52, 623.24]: 5.89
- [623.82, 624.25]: 6.03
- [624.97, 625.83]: 6.04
